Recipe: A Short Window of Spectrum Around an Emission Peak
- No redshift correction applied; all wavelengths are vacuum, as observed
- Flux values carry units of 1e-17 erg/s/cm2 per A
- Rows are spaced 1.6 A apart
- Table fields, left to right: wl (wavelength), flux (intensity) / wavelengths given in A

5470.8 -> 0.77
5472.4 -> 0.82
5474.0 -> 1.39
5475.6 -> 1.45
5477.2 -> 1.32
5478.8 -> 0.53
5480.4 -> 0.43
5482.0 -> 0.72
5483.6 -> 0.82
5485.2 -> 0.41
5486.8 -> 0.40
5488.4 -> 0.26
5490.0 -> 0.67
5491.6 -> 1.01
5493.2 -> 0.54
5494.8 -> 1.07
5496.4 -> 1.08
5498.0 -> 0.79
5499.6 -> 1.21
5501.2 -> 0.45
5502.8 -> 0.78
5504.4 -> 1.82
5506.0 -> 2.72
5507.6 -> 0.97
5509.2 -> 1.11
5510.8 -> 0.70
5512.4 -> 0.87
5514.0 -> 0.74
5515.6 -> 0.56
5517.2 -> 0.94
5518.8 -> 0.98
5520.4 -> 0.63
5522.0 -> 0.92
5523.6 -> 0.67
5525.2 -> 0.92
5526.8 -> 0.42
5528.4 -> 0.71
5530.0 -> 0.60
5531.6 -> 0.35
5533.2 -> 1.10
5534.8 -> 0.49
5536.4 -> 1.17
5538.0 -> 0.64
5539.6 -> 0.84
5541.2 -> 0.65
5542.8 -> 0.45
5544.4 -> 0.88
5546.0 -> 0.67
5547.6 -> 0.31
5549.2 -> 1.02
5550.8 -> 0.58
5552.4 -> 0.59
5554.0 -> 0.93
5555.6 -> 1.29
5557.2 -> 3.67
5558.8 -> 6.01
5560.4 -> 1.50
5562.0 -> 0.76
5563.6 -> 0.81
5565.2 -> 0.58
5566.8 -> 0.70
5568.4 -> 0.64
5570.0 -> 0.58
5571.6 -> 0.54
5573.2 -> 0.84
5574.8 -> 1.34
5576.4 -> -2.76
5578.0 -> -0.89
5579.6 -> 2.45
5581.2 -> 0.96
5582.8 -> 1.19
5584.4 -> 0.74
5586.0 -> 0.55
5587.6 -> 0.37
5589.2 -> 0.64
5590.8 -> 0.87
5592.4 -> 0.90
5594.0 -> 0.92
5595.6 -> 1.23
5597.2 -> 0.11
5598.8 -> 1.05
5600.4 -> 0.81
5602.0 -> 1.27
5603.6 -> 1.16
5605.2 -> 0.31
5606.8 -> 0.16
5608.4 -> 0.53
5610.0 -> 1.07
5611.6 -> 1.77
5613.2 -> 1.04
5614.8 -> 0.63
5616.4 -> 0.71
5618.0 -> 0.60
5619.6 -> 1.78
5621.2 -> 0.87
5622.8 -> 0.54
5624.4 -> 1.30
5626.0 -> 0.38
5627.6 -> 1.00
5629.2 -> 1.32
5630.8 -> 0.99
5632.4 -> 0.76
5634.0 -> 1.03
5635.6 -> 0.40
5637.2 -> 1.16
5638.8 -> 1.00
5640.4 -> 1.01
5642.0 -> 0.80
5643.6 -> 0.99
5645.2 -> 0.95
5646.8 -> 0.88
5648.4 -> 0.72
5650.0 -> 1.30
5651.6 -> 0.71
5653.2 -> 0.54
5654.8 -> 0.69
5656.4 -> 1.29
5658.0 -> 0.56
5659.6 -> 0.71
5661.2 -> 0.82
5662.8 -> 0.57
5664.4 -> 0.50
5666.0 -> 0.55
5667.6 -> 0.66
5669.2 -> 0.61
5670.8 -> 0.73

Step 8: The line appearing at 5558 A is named [O III] 5007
